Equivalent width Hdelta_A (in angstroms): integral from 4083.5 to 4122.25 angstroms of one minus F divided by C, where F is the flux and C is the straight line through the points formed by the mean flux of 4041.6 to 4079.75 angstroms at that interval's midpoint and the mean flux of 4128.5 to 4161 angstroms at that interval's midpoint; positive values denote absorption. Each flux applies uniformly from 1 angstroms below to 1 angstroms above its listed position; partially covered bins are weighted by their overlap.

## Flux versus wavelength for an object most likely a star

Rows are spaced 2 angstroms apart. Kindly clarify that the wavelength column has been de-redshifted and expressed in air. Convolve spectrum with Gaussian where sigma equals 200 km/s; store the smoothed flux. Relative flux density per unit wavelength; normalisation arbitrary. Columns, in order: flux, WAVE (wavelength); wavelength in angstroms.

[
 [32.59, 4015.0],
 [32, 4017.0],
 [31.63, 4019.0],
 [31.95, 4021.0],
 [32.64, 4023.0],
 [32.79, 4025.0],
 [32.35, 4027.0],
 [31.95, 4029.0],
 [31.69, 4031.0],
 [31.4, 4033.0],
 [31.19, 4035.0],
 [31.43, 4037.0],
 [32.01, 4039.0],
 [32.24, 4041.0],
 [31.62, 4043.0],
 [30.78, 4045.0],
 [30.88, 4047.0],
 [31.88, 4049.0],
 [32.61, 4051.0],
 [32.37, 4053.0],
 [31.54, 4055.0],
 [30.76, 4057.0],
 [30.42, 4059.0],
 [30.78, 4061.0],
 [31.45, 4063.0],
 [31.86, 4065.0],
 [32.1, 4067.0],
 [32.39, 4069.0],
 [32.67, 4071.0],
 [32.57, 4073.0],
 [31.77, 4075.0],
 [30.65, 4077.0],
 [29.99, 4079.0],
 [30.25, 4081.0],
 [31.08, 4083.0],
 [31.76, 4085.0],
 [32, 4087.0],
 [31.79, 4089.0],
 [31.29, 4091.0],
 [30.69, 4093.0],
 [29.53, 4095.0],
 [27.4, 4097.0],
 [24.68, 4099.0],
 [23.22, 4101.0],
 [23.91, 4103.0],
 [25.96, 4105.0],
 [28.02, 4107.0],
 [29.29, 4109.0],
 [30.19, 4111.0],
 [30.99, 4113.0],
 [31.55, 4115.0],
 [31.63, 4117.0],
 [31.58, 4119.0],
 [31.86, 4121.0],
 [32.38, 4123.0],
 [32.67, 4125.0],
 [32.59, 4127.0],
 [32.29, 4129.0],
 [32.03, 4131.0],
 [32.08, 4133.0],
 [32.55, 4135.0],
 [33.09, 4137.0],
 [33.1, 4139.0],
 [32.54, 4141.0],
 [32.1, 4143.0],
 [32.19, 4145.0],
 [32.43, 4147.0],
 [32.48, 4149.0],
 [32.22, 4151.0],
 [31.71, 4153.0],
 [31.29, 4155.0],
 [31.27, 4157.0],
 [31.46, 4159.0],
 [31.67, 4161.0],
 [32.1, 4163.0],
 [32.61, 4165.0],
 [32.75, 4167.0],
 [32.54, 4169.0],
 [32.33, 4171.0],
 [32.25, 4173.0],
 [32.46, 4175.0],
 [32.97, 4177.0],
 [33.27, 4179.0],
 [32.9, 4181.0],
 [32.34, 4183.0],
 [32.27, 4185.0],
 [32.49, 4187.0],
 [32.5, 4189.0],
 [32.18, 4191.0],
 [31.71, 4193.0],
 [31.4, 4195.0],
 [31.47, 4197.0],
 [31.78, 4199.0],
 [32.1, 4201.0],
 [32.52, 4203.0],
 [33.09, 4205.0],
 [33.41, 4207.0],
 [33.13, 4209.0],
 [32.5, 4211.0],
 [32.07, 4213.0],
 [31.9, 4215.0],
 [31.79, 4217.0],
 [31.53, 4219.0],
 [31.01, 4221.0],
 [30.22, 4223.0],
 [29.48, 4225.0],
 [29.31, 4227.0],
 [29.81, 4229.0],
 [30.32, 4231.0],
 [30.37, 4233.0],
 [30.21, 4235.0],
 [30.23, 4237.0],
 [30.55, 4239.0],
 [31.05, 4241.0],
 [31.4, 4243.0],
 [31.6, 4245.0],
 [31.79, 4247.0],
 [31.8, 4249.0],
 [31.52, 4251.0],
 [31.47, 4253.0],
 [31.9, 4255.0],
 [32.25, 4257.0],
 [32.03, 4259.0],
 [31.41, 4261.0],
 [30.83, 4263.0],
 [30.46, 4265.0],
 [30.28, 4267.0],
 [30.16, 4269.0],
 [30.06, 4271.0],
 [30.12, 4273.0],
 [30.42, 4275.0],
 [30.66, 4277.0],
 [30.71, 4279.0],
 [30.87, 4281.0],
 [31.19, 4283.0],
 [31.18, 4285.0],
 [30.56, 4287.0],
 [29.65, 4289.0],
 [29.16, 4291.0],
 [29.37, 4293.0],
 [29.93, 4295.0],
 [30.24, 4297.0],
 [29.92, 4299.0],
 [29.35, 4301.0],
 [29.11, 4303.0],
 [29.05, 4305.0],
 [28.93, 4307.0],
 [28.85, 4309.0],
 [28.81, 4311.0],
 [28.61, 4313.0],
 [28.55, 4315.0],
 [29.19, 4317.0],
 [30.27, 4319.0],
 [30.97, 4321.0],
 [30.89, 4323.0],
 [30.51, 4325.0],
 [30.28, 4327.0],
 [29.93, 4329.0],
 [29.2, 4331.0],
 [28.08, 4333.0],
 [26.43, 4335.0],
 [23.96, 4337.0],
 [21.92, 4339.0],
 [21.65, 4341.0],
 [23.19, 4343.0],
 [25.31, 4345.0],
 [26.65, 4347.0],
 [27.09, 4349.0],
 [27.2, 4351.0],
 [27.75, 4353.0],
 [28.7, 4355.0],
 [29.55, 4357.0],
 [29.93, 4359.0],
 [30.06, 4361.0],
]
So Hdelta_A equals 3.0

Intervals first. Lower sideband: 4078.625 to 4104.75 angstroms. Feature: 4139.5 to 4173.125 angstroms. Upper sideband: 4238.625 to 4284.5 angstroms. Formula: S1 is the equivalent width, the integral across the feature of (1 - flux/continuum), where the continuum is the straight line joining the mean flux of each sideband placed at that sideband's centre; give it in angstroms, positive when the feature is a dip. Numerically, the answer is -2.69 angstroms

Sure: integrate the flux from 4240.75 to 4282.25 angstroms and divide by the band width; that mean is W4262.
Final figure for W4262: 31.1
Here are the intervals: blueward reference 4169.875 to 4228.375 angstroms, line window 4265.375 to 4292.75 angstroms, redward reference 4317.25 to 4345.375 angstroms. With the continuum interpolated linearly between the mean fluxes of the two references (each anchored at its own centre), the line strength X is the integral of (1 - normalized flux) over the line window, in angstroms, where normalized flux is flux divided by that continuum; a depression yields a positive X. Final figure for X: -1.1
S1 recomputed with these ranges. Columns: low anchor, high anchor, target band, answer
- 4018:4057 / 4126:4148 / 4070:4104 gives 2.5 angstroms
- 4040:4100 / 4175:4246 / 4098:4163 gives 0.9 angstroms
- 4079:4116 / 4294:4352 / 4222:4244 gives -1.4 angstroms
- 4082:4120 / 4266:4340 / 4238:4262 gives -1.8 angstroms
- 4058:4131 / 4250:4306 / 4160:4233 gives -3.5 angstroms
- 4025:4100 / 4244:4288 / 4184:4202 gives -0.5 angstroms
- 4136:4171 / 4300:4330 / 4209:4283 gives -0.7 angstroms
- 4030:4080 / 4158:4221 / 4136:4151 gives -0.2 angstroms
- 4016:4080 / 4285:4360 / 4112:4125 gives -0.4 angstroms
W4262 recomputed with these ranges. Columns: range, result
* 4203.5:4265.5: 31.3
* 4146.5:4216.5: 32.3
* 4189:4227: 31.8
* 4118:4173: 32.2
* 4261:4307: 30.2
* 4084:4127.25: 29.7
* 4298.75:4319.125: 29.1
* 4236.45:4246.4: 31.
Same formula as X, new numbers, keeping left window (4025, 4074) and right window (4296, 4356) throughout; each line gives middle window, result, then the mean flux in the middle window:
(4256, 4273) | -1.20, 30.9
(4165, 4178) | -1.06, 32.6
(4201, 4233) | -2.14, 31.5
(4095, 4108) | 2.18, 25.8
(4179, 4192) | -1.13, 32.5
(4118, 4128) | -0.48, 32.2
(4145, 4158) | -0.67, 31.9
